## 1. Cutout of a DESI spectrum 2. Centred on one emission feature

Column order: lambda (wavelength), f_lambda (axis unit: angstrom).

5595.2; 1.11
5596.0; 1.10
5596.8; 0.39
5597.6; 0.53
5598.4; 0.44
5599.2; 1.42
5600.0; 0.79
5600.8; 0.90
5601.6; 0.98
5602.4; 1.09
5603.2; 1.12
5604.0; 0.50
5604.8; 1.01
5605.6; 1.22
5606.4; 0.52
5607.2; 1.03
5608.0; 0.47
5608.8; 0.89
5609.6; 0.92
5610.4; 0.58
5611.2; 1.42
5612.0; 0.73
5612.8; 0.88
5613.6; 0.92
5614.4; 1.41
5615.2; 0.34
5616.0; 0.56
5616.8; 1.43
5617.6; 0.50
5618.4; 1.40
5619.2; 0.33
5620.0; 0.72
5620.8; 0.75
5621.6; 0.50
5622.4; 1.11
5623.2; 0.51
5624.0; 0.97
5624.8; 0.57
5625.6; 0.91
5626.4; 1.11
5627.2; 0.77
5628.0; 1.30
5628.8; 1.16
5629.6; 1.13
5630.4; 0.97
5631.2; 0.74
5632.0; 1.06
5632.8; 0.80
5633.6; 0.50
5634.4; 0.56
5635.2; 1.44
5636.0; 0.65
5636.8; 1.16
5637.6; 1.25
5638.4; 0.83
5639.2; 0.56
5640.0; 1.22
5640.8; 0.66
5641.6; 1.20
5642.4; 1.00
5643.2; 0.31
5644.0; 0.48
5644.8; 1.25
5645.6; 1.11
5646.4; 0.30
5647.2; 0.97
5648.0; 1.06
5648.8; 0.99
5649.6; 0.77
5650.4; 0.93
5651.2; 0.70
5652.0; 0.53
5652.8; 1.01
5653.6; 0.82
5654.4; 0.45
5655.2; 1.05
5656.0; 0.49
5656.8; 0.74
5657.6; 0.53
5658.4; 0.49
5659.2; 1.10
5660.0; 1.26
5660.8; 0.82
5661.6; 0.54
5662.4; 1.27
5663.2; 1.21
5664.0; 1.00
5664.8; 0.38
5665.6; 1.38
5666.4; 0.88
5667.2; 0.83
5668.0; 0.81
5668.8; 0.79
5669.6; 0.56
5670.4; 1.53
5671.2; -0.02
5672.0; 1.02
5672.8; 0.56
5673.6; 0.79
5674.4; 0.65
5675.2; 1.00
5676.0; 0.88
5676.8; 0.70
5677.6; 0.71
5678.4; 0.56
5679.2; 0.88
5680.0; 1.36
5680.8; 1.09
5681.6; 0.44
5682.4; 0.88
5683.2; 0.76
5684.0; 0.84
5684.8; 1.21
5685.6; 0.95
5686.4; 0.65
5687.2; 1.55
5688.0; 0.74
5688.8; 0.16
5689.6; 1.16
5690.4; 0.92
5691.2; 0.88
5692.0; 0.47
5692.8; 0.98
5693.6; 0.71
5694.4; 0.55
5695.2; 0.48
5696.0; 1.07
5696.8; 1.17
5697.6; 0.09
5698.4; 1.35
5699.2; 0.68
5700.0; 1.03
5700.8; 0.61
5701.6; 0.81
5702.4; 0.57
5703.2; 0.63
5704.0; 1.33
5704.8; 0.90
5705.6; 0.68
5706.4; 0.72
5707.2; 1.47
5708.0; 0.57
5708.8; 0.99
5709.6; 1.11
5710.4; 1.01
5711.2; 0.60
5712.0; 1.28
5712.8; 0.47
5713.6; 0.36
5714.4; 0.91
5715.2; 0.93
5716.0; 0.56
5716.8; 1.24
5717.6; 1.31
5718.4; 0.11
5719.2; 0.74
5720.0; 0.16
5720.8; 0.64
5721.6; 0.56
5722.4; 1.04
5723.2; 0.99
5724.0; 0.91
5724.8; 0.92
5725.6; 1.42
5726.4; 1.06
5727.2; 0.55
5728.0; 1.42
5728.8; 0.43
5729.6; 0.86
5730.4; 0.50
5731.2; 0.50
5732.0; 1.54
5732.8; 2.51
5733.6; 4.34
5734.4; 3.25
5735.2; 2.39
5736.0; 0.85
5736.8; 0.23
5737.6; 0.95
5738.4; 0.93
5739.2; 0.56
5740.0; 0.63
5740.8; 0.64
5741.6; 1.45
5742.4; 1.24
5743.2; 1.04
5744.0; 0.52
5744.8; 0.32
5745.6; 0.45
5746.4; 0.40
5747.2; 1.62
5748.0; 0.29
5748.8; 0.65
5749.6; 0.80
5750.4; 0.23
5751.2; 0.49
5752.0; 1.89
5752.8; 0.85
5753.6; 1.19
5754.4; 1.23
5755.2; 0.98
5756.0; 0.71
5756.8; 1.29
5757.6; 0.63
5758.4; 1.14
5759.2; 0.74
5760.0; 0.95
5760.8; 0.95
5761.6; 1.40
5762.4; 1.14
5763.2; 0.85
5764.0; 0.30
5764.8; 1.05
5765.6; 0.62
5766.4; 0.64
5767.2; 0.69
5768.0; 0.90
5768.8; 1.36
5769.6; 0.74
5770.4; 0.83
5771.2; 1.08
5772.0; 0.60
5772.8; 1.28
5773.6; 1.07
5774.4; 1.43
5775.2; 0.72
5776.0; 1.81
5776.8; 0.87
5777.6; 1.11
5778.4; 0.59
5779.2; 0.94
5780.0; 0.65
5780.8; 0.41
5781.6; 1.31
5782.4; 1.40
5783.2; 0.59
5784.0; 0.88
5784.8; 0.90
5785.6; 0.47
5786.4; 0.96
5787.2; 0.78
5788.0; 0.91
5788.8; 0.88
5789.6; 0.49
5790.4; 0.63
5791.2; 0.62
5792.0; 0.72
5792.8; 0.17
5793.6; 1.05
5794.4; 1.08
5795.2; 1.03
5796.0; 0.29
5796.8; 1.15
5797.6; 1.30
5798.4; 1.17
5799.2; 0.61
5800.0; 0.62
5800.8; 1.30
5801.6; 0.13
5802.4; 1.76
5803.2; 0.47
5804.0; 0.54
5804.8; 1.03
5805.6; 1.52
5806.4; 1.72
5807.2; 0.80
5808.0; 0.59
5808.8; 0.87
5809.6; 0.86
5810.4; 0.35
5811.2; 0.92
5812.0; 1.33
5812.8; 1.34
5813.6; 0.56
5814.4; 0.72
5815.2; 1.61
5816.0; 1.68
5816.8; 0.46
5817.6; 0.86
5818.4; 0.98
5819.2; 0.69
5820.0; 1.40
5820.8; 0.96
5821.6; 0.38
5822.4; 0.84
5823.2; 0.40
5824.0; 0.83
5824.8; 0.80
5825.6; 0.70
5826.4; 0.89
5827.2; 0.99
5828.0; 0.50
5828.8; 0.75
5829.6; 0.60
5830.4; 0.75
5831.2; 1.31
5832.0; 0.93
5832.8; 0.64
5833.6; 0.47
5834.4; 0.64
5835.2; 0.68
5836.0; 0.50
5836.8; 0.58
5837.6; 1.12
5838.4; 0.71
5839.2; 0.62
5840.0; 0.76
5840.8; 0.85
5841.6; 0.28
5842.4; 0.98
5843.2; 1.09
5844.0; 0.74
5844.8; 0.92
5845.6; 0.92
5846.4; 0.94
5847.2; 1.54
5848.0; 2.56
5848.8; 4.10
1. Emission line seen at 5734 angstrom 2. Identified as H-beta 4861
